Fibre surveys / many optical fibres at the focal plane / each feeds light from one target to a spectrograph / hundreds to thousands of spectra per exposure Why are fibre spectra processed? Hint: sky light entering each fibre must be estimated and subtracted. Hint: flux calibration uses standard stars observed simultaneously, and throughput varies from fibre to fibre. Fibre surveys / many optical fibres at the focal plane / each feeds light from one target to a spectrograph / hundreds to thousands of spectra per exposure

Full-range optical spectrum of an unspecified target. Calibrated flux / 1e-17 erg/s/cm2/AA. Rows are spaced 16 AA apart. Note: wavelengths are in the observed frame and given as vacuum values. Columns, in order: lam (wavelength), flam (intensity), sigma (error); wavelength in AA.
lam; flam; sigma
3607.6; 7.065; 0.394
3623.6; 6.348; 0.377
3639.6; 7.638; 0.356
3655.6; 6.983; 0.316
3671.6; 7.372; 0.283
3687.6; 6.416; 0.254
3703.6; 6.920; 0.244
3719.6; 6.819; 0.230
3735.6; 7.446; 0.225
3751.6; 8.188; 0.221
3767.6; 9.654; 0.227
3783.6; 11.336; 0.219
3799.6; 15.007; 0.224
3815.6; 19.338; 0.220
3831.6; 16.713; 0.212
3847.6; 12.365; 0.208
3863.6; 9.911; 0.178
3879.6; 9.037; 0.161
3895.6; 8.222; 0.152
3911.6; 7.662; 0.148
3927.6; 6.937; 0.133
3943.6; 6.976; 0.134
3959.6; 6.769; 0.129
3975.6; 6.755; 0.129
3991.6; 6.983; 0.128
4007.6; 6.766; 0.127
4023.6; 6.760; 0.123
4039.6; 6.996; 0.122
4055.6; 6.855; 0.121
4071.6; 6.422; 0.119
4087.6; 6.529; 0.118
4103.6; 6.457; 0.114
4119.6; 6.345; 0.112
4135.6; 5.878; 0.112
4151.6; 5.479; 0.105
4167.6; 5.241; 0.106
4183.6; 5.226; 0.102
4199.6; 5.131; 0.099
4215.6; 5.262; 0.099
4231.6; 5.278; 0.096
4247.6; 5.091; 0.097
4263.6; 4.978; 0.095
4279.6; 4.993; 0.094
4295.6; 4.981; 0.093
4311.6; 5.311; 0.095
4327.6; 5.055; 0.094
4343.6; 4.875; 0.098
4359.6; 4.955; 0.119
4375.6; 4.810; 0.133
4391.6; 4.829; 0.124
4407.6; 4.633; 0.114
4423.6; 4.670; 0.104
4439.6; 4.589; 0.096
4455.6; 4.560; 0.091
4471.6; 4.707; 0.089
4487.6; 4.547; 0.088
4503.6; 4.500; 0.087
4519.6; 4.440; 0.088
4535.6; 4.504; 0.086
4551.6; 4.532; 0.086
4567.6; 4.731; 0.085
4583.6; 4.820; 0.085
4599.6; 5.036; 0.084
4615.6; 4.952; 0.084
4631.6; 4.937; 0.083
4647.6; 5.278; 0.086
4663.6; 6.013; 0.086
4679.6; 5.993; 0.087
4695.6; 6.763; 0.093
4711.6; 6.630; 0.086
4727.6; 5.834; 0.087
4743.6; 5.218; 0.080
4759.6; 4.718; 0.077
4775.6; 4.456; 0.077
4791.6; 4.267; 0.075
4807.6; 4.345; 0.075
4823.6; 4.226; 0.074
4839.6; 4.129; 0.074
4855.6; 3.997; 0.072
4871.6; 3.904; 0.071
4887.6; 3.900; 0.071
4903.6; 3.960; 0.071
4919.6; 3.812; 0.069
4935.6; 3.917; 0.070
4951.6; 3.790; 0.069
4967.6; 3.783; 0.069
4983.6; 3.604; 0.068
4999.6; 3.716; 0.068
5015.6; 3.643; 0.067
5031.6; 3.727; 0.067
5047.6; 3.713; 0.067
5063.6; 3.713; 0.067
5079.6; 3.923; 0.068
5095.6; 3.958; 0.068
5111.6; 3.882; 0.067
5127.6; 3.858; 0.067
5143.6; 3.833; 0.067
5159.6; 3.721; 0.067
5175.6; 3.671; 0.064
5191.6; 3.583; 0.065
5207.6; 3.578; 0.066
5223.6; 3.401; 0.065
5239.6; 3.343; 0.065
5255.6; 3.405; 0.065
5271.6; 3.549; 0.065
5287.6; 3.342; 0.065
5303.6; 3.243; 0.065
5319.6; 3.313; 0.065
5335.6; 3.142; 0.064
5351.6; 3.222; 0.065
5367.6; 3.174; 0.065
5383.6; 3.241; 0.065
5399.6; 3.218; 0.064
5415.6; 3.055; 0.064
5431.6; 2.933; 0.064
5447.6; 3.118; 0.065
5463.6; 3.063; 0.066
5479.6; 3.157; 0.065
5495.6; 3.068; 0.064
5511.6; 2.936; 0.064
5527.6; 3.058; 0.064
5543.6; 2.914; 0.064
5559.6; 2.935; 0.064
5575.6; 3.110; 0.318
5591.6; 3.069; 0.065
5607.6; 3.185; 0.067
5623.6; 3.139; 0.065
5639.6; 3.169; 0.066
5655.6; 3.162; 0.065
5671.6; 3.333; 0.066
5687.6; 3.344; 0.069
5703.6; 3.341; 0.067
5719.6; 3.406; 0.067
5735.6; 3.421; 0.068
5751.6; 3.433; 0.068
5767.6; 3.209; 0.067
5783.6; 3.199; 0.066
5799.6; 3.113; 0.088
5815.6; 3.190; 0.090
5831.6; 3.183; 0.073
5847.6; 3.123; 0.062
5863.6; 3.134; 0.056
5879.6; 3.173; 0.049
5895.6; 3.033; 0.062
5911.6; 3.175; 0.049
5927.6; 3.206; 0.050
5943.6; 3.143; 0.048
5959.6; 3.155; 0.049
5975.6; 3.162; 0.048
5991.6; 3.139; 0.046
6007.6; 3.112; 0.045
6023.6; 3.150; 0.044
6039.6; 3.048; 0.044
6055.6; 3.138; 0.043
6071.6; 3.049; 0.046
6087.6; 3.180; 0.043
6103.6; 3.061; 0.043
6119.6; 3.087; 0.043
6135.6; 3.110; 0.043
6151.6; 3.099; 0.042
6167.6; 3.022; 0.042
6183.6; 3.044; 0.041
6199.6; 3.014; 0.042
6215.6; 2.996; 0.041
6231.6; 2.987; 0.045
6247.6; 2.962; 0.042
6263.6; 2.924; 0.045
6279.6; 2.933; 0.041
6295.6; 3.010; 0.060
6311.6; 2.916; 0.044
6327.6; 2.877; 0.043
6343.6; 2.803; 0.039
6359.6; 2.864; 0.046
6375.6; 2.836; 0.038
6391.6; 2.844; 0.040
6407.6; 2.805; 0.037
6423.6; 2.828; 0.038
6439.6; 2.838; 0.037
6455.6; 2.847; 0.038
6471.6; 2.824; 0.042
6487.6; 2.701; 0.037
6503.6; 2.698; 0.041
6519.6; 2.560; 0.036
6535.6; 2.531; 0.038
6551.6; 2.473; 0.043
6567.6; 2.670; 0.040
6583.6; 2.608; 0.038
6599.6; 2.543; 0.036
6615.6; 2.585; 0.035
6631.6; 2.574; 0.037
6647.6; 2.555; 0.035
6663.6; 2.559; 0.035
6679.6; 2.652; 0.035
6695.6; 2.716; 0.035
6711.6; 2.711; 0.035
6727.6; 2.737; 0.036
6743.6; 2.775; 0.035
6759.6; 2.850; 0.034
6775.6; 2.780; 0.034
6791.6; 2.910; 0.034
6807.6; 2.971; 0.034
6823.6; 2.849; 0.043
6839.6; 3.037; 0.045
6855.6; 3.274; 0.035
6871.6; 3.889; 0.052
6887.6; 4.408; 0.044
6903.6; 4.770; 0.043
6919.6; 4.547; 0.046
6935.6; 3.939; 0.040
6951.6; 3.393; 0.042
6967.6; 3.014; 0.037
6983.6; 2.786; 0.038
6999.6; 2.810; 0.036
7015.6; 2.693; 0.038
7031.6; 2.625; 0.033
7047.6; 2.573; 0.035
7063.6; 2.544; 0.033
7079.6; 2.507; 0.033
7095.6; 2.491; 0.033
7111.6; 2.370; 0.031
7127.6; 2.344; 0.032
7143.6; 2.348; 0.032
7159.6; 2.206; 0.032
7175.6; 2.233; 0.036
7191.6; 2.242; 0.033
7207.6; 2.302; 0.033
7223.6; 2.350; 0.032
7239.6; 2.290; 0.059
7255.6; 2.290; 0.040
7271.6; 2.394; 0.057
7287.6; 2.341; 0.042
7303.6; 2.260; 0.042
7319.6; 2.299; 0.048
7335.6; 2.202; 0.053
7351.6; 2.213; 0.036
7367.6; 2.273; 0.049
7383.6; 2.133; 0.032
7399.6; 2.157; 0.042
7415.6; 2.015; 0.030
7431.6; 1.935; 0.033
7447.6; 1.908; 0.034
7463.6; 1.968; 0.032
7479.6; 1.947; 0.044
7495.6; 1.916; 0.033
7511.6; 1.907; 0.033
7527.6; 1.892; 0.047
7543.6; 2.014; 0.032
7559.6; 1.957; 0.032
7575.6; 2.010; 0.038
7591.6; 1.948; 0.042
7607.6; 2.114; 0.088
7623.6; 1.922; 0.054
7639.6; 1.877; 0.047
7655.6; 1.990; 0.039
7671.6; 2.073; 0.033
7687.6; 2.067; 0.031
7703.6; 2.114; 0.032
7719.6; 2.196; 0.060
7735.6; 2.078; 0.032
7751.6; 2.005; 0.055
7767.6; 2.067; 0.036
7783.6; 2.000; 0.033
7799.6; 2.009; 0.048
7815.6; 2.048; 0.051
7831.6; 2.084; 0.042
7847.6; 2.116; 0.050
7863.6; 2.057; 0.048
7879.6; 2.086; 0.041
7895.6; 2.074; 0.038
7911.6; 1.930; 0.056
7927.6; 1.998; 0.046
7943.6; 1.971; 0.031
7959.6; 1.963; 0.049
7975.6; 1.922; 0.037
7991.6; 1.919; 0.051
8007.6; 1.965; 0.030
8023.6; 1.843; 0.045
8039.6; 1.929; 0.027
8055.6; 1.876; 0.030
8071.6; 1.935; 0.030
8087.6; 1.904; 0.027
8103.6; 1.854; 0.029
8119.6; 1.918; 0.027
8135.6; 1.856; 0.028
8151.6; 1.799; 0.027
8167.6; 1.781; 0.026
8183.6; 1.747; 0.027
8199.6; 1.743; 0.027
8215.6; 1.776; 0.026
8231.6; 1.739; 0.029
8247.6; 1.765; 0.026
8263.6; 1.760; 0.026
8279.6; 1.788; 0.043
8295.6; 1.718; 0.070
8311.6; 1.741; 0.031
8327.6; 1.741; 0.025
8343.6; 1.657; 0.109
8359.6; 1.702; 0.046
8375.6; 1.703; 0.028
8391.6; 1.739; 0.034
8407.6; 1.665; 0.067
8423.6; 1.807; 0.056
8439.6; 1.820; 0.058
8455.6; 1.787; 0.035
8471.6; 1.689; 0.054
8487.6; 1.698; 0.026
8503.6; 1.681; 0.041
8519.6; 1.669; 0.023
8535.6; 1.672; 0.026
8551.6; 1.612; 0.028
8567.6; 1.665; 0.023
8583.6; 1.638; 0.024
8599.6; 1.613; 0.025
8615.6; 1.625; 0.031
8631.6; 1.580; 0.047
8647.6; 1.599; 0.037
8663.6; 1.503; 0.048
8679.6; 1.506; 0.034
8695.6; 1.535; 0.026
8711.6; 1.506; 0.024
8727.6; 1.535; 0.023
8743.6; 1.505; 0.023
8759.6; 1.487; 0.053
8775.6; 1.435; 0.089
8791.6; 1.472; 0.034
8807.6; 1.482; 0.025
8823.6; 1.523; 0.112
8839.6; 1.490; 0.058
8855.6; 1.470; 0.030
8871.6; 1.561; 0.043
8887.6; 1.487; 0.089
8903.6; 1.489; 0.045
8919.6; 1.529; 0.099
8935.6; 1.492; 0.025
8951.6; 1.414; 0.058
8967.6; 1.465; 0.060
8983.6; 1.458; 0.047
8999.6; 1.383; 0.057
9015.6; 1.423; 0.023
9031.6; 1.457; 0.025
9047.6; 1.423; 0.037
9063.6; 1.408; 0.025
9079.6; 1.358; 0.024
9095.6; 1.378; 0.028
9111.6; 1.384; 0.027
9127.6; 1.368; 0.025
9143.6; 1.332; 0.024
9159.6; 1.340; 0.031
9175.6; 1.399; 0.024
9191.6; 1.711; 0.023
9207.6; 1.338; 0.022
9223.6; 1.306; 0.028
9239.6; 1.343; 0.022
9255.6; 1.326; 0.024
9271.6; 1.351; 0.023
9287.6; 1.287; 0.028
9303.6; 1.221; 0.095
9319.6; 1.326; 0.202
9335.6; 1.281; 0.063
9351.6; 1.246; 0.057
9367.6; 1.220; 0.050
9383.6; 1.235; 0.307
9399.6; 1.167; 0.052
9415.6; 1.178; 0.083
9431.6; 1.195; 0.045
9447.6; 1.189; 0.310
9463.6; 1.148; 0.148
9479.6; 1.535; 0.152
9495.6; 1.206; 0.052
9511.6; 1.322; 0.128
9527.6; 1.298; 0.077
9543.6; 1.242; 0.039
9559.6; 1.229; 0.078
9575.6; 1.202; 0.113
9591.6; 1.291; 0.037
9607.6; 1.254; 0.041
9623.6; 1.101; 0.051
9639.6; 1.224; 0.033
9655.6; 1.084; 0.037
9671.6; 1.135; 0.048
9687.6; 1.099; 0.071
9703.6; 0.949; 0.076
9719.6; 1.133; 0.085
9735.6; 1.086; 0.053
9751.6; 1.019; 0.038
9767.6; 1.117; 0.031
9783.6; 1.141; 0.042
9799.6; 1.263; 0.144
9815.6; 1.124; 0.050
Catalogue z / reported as 1.467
